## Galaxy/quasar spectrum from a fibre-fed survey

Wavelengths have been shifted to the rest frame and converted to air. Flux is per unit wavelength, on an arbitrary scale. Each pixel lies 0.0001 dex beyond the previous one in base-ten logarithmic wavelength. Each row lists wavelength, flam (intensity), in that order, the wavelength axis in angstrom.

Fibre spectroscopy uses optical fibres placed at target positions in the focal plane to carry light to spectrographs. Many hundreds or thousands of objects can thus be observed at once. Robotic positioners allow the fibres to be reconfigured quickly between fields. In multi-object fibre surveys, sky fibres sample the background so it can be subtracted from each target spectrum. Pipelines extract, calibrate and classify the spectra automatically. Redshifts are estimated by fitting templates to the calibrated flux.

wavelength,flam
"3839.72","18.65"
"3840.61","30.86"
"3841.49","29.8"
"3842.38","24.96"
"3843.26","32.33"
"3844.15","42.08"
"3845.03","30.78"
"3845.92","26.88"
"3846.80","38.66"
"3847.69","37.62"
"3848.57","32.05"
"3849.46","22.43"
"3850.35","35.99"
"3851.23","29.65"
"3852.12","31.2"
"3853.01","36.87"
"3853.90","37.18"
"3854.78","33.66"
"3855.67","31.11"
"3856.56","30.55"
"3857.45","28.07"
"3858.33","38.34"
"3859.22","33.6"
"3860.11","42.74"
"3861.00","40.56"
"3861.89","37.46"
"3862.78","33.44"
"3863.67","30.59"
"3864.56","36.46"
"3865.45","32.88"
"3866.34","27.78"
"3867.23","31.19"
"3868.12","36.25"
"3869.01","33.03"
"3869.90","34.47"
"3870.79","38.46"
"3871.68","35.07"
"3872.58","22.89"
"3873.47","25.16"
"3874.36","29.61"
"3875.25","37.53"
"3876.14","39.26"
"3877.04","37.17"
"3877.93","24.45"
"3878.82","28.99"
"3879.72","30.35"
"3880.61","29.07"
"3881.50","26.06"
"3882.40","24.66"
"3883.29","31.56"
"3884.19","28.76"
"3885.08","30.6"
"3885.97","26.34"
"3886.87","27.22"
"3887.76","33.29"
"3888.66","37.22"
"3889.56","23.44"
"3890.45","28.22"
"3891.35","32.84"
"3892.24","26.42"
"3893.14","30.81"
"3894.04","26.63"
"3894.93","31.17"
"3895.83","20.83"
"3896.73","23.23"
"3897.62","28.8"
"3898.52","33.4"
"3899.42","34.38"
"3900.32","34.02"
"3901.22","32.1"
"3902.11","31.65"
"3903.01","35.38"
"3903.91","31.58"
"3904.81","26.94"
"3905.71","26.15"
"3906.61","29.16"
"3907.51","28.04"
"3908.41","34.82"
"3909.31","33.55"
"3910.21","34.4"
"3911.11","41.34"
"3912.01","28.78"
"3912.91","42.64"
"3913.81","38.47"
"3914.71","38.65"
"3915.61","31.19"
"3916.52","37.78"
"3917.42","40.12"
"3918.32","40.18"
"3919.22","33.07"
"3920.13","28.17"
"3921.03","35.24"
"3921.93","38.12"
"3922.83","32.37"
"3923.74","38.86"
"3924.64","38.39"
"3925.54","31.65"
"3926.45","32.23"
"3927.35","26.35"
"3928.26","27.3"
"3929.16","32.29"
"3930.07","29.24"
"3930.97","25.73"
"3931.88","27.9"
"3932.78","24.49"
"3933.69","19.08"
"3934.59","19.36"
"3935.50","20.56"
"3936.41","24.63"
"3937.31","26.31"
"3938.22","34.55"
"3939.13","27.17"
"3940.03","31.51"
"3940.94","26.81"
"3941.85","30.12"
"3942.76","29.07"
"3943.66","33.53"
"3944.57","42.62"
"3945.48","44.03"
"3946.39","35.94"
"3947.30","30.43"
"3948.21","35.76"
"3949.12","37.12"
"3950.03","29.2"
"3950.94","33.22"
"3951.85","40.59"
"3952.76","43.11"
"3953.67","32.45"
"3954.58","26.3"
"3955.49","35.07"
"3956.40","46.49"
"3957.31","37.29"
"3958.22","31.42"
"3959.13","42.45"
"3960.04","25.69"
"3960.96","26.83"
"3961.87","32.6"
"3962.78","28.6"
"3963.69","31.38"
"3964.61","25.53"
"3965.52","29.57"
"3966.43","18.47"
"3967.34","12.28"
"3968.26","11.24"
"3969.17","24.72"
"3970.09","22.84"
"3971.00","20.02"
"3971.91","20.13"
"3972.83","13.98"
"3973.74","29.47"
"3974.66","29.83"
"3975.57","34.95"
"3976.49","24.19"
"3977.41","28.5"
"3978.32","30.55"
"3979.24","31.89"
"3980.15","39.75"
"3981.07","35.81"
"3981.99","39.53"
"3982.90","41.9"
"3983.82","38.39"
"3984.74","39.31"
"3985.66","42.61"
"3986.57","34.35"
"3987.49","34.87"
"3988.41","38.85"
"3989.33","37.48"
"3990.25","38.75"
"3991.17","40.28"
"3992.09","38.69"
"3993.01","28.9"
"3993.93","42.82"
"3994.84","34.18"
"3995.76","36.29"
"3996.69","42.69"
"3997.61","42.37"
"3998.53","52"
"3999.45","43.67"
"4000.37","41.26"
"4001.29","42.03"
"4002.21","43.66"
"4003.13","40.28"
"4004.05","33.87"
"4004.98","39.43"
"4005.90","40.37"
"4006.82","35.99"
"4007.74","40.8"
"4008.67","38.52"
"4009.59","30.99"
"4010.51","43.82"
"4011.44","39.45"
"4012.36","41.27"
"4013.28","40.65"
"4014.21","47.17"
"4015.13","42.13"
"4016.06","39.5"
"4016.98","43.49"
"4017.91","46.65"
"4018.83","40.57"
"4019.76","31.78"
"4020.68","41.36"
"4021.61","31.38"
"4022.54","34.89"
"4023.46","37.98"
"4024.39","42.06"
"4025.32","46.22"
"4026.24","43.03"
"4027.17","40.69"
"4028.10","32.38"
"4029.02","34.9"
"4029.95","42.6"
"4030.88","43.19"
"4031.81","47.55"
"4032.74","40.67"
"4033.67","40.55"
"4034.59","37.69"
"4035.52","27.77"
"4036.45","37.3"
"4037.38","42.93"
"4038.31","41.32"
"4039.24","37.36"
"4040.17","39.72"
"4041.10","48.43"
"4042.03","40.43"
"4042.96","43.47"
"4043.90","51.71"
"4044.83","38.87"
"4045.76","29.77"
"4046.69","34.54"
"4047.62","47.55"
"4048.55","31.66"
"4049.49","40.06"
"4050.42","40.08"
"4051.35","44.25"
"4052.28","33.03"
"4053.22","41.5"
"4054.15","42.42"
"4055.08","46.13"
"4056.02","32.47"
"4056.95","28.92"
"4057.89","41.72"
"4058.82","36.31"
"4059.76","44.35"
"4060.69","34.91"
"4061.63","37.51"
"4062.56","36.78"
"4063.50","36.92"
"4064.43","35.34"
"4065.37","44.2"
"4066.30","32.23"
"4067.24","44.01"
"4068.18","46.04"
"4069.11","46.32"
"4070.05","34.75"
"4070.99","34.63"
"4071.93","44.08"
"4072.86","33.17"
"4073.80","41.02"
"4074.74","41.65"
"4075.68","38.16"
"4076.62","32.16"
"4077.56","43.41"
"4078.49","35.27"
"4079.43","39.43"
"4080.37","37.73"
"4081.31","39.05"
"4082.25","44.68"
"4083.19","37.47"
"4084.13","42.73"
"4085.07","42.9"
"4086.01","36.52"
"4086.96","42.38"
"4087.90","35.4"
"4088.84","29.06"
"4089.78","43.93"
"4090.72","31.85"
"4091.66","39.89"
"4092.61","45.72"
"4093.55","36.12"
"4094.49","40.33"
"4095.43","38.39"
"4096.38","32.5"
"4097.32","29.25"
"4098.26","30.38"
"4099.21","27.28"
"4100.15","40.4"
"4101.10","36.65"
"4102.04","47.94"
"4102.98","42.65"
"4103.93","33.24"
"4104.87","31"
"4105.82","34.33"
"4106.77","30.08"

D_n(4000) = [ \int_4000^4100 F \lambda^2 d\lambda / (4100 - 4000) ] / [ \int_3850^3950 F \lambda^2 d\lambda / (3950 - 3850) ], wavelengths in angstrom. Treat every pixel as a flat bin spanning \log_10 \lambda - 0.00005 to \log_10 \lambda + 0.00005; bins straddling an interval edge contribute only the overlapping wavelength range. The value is 1.32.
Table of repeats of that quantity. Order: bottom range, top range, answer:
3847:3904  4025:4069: 1.37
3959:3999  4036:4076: 1.28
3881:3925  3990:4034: 1.32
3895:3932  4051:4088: 1.30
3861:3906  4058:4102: 1.37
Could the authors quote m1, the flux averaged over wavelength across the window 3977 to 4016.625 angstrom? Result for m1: 39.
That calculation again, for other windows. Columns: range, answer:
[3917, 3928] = 34.4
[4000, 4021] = 40.2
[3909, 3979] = 30.8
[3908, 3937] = 32.1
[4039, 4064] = 39.3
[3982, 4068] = 39.5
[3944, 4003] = 33.9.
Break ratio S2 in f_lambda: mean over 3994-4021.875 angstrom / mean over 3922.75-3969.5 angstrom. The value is 1.3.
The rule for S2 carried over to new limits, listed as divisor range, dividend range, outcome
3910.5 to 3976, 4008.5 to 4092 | 1.27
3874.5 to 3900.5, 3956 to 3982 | 0.95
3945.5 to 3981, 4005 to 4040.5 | 1.32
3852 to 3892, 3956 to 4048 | 1.14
